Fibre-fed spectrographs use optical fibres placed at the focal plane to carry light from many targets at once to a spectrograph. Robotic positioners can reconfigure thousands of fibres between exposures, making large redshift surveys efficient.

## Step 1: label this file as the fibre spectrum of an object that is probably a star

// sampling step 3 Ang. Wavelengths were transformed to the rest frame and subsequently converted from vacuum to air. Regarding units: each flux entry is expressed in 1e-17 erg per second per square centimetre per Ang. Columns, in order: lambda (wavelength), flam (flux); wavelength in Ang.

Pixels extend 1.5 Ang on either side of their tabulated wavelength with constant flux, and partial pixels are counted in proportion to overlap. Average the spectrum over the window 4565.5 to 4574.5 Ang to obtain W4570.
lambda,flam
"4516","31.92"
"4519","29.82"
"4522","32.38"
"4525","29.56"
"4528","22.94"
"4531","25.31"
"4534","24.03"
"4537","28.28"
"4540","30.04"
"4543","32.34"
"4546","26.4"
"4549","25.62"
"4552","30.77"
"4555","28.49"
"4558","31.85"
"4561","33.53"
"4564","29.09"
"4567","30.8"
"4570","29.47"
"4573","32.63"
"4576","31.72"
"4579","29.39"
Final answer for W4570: 31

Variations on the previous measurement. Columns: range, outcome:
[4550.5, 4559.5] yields 30.4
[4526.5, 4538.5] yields 25.1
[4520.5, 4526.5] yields 31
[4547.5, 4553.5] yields 28.2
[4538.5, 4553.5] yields 29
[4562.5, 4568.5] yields 29.9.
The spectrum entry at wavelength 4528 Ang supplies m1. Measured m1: 22.94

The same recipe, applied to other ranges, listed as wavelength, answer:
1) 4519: 29.82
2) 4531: 25.31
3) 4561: 33.53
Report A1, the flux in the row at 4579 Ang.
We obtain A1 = 29.39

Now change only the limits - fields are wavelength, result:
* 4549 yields 25.62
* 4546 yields 26.4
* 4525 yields 29.56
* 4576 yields 31.72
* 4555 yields 28.49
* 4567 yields 30.8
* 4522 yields 32.38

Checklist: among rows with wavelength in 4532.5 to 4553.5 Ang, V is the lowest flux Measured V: 24.03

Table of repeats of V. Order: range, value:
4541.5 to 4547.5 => 26.4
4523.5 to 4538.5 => 22.94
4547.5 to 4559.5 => 25.62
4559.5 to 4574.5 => 29.09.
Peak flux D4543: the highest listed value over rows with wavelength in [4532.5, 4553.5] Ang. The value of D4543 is 32.34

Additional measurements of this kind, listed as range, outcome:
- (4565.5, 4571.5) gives 30.8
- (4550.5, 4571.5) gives 33.53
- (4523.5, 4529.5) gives 29.56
